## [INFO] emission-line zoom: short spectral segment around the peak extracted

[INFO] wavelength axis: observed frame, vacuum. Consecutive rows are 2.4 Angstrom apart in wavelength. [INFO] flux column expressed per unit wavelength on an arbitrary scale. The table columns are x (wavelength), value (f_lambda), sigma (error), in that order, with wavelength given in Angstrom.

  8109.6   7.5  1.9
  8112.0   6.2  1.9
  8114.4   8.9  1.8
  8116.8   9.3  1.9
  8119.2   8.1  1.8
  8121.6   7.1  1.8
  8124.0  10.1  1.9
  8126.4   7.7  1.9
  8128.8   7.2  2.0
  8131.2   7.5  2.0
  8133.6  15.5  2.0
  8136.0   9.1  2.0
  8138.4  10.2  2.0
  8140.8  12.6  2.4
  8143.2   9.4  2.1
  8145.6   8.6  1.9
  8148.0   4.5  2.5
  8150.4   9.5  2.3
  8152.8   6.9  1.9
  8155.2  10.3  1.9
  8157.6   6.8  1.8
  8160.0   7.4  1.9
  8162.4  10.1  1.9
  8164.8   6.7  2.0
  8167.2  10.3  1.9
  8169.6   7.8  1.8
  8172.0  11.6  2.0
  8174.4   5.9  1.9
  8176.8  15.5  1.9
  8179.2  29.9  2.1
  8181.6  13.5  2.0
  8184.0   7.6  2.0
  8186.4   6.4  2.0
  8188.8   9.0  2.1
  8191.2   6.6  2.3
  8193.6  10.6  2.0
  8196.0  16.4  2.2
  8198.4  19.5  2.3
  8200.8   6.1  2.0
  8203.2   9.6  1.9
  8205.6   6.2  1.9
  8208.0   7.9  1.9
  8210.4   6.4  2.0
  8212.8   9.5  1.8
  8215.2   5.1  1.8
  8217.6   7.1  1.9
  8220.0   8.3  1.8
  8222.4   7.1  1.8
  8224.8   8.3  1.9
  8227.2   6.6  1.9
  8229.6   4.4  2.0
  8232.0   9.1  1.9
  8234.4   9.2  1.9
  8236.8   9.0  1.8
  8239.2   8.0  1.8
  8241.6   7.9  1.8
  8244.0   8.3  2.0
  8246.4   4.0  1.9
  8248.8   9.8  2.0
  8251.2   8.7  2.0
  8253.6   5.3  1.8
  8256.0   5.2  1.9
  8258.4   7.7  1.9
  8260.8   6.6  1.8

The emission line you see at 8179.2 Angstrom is [S II] 6716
